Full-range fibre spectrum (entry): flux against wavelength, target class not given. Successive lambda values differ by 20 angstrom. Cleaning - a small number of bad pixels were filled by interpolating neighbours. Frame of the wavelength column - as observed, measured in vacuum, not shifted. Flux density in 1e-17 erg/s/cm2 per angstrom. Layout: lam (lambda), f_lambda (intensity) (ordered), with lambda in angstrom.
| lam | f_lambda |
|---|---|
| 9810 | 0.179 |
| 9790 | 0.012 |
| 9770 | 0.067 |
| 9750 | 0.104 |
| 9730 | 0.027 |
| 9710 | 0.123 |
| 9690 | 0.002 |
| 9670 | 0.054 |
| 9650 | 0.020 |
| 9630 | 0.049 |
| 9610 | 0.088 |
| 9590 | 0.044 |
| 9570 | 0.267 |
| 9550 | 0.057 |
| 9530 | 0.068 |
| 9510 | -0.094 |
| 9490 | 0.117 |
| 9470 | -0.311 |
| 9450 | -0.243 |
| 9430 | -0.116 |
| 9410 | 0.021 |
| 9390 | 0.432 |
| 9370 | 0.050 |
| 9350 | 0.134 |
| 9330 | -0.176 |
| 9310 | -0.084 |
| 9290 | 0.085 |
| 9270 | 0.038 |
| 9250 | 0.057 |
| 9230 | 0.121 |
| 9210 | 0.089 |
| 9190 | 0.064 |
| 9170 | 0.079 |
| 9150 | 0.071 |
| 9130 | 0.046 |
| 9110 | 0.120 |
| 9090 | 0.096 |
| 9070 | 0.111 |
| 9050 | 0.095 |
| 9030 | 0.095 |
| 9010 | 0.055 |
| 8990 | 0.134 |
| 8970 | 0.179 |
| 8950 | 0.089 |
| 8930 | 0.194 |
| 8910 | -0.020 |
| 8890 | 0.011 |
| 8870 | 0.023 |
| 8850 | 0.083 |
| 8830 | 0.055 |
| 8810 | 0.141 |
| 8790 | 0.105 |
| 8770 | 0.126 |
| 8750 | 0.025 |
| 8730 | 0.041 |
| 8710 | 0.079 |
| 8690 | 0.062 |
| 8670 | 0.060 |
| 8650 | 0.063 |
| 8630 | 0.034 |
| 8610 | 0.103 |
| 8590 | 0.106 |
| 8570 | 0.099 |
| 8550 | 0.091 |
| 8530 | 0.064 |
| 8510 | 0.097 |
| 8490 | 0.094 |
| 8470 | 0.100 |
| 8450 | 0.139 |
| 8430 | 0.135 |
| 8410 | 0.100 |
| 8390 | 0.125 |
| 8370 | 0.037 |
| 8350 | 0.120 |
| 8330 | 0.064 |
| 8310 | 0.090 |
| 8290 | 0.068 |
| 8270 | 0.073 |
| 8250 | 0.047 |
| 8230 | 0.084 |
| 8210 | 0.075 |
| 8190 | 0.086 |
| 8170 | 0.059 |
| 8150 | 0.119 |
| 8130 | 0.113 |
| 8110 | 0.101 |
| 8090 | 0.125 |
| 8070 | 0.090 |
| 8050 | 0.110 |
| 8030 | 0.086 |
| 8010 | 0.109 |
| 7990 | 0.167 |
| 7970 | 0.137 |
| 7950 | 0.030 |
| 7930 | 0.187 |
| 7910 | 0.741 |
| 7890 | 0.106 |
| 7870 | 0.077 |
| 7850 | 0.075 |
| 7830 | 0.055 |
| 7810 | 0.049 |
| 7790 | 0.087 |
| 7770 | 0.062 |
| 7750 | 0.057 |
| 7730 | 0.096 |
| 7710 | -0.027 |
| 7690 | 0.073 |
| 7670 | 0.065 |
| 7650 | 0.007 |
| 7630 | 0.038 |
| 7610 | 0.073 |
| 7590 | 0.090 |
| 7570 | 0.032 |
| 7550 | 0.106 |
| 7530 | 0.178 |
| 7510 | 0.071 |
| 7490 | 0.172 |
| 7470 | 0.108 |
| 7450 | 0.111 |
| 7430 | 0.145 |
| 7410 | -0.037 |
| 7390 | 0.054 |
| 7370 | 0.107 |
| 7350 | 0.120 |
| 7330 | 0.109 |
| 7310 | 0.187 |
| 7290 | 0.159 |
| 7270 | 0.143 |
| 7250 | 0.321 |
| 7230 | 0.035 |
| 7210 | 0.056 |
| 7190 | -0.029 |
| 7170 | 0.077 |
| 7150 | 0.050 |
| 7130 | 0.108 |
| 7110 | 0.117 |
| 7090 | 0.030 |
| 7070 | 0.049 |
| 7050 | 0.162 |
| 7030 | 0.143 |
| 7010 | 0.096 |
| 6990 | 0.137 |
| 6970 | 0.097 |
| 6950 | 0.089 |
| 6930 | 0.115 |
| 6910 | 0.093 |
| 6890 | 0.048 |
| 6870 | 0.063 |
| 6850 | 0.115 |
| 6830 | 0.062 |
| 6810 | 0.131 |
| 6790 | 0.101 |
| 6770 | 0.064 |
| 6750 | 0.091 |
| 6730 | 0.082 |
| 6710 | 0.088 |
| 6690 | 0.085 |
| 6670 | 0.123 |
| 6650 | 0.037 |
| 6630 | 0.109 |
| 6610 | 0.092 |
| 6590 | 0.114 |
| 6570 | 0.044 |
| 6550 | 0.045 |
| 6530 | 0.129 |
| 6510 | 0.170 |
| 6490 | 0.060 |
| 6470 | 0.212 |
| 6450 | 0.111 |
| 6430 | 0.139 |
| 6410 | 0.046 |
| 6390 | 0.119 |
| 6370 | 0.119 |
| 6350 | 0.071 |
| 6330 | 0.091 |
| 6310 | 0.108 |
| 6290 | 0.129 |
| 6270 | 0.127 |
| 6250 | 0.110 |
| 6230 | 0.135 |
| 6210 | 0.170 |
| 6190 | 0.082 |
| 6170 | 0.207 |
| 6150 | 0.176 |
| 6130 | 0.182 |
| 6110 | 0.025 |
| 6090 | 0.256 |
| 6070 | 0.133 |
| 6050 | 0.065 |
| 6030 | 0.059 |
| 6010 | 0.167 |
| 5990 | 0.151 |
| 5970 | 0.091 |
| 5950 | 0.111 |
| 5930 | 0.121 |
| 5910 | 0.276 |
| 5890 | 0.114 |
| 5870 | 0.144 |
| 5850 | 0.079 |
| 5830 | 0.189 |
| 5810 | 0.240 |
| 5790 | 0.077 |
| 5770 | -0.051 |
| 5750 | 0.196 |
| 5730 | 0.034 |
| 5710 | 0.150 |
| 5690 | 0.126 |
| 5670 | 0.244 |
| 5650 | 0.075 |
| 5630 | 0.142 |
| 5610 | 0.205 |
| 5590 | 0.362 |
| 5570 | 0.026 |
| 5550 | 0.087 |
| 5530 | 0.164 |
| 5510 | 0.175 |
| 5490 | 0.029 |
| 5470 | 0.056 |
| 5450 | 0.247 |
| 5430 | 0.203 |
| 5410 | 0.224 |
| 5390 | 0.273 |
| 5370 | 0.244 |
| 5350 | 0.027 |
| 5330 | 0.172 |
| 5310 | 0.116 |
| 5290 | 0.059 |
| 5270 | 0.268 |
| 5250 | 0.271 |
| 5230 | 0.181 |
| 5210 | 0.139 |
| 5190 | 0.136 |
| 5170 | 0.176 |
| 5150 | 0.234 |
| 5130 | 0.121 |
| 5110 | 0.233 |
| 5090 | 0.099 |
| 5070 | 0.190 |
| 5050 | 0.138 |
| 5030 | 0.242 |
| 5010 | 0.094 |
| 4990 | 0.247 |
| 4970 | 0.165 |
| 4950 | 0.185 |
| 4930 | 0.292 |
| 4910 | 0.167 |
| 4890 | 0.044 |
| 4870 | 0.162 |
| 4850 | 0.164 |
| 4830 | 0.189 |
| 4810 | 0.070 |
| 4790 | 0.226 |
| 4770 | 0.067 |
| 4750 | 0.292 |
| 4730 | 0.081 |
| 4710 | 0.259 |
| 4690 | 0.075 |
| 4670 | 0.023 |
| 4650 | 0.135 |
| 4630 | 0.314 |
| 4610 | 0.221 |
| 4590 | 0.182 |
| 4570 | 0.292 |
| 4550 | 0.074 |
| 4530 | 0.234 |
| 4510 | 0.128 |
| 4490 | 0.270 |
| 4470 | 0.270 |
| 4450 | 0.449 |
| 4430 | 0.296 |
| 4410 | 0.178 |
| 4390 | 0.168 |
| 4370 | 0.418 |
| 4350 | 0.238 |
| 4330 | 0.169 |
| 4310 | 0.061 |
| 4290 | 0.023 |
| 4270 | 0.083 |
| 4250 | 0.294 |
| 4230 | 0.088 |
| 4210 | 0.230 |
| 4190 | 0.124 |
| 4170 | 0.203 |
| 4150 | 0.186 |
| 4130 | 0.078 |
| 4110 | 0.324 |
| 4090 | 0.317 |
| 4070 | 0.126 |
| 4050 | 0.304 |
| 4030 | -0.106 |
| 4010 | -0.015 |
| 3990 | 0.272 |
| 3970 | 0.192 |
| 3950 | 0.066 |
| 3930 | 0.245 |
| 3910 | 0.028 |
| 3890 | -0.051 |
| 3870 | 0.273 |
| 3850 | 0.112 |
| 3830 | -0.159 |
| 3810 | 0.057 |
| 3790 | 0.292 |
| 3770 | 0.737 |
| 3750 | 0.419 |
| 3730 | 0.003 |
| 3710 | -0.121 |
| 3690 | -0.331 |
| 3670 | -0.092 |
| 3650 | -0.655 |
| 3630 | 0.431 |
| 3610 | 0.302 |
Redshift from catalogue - 0.580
